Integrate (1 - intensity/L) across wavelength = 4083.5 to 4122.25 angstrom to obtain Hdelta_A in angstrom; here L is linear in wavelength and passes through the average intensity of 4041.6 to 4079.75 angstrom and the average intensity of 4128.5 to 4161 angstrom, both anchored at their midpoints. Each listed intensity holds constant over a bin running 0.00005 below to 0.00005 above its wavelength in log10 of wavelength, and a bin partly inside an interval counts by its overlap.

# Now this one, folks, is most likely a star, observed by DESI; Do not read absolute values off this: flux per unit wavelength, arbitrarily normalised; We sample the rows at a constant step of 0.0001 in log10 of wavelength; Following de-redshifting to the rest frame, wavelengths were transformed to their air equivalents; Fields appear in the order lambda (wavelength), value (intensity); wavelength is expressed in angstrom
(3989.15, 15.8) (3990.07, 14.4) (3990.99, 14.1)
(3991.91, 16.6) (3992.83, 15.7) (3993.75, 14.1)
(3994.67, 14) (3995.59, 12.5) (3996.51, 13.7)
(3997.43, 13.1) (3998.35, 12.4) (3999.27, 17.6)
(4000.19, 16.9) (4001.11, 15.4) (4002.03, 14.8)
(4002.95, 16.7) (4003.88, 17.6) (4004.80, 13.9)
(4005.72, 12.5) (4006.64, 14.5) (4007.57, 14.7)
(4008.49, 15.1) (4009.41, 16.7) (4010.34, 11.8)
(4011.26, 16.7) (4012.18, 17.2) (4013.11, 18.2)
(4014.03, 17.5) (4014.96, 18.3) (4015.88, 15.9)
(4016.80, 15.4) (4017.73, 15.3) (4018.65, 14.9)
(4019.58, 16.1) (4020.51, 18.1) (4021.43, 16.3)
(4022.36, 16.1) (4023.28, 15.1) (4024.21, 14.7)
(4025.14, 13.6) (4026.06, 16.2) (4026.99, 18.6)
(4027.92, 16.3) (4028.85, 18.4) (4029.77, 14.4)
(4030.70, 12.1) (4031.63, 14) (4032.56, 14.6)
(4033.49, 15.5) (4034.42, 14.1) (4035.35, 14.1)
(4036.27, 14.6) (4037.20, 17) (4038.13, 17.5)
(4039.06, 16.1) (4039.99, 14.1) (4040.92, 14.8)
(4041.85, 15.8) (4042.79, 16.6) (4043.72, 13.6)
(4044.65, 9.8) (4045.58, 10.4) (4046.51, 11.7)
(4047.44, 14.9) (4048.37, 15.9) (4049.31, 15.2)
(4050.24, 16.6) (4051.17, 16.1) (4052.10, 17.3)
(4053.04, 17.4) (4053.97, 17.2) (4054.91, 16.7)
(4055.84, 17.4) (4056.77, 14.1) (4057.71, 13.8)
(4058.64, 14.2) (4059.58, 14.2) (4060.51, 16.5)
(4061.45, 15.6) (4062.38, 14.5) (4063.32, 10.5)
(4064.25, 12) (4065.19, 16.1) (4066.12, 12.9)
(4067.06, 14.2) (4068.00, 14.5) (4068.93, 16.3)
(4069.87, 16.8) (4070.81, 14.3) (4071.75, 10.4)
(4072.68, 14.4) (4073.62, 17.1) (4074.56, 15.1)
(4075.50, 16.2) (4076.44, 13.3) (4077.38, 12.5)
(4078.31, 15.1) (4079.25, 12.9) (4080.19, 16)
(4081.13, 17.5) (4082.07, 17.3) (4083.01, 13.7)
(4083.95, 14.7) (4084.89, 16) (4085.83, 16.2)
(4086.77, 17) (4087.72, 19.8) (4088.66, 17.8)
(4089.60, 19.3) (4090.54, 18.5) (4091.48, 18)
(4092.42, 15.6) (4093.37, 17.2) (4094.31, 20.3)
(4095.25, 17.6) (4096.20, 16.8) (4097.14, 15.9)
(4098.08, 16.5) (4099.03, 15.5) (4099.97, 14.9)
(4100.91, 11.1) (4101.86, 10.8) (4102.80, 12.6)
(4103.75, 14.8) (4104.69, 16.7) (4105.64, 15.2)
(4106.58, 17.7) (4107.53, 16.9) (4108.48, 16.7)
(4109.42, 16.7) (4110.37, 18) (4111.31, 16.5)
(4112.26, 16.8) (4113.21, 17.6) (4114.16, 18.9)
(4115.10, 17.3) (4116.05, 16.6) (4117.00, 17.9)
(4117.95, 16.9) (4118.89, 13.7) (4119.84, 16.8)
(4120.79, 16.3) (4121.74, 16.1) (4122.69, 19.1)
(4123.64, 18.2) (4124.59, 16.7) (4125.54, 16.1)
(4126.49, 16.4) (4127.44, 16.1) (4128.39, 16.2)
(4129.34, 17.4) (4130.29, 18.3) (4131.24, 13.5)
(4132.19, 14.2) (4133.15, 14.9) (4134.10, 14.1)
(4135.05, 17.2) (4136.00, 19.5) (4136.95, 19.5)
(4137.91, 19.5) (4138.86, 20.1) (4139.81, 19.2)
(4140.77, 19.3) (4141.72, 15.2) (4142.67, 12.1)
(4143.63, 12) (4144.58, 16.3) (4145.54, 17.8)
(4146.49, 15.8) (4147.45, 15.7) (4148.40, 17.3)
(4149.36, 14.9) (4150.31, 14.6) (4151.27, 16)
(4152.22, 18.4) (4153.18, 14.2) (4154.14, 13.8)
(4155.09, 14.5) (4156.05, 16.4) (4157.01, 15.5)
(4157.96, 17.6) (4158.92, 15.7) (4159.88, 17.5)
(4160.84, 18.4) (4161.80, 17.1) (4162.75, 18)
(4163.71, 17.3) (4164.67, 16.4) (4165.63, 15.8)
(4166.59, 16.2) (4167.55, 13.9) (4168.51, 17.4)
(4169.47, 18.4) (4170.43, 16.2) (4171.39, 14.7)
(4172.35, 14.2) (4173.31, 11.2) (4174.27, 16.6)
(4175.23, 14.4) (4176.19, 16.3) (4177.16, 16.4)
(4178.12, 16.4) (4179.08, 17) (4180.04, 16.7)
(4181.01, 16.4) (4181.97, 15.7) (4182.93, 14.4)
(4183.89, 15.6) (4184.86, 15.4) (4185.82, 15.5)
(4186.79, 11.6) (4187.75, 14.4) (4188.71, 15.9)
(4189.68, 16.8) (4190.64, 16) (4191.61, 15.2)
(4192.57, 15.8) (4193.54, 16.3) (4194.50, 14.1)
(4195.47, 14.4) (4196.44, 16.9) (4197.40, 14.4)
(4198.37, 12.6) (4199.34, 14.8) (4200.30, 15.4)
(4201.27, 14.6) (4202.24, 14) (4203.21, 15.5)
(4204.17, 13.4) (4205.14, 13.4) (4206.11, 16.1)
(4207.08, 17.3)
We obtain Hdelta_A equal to -2.5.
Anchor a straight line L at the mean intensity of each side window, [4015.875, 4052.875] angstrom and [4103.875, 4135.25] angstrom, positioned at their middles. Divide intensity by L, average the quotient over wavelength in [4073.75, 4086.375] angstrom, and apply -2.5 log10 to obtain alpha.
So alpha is 0.05 mag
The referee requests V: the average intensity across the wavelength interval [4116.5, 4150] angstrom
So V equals 16.6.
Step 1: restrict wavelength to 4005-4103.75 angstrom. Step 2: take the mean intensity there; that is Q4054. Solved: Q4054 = 15.4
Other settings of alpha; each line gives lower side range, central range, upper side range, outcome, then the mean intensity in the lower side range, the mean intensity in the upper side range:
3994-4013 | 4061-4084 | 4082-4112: 0.10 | 14.9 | 16.3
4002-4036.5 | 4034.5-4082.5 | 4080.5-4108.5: 0.07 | 15.6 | 16.3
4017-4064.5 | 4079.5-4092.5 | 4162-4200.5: -0.11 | 15.1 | 15.5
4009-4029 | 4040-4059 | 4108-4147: 0.10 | 16.2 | 16.8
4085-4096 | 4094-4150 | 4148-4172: 0.04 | 17.8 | 16.2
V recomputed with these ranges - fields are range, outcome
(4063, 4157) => 16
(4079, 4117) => 16.4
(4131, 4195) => 16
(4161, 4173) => 16.3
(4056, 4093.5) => 15.3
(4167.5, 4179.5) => 15.7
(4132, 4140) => 17.6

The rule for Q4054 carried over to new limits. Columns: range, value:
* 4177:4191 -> 15.6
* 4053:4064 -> 15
